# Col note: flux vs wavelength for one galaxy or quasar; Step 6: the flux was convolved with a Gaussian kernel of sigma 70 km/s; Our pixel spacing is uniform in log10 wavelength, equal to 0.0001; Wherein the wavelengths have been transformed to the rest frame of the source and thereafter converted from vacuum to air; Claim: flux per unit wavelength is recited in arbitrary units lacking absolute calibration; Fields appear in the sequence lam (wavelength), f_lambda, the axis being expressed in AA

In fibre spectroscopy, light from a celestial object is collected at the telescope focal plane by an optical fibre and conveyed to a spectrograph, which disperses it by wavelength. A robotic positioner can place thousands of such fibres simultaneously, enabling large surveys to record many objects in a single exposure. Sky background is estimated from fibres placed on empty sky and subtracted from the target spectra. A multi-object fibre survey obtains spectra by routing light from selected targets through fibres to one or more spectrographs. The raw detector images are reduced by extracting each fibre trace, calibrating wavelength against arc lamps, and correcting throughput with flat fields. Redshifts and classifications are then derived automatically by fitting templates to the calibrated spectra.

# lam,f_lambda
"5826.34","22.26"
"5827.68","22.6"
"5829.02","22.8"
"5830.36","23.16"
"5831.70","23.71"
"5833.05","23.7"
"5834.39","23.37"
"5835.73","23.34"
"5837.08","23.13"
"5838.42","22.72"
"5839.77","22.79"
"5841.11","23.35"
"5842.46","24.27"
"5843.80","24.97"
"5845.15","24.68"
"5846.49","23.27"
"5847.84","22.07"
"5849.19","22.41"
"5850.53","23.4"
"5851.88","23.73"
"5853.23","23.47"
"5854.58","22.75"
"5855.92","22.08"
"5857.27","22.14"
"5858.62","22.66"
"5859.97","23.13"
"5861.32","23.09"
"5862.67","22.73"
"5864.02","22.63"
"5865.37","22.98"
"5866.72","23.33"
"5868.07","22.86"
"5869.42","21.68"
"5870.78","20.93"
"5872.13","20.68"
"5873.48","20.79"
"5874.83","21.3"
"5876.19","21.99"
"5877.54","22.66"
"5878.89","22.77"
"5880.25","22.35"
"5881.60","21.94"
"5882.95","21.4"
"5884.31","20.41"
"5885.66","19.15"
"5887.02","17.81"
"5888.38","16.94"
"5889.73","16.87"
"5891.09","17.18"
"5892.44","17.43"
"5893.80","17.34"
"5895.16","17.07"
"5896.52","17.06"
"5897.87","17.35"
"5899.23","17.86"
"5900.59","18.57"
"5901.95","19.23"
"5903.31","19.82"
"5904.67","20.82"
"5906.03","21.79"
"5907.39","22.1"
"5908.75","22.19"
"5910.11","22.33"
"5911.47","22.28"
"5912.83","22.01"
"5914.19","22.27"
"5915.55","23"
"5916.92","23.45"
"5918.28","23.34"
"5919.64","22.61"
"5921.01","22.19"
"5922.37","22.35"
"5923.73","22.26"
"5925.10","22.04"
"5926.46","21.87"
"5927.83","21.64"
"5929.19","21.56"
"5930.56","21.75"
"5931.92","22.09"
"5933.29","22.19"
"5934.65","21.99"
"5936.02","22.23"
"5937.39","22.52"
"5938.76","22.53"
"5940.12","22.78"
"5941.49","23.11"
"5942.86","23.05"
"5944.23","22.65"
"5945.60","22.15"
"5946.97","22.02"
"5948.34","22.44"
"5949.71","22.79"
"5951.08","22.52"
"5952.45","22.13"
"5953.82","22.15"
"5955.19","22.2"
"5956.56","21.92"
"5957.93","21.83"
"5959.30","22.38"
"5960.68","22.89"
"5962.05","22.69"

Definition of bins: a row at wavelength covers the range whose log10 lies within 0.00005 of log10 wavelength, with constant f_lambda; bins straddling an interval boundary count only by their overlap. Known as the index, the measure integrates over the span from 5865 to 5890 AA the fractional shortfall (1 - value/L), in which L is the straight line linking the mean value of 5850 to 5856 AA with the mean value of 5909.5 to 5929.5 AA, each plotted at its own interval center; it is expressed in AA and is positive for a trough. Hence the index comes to 2.02 AA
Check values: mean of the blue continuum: 23.2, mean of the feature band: 21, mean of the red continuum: 22.4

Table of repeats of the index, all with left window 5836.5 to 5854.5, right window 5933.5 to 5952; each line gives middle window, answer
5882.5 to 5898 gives 3.38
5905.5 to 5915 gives 0.27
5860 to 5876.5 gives 0.75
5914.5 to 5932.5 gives 0.29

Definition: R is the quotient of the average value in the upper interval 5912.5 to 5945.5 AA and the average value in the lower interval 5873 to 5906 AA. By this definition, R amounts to 1.2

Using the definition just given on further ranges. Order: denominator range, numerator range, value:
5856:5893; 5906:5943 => 1.06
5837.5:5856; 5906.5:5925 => 0.96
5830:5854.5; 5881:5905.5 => 0.79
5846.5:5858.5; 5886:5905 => 0.79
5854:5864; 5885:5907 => 0.81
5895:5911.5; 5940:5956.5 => 1.13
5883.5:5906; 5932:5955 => 1.23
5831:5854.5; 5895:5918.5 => 0.89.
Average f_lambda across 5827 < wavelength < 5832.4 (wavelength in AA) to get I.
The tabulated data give 23.1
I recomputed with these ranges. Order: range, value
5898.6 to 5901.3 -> 18.2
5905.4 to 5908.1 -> 22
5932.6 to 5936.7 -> 22.1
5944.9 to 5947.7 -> 22.1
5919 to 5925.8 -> 22.3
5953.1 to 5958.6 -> 22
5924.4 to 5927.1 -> 21.9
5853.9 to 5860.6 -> 22.6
